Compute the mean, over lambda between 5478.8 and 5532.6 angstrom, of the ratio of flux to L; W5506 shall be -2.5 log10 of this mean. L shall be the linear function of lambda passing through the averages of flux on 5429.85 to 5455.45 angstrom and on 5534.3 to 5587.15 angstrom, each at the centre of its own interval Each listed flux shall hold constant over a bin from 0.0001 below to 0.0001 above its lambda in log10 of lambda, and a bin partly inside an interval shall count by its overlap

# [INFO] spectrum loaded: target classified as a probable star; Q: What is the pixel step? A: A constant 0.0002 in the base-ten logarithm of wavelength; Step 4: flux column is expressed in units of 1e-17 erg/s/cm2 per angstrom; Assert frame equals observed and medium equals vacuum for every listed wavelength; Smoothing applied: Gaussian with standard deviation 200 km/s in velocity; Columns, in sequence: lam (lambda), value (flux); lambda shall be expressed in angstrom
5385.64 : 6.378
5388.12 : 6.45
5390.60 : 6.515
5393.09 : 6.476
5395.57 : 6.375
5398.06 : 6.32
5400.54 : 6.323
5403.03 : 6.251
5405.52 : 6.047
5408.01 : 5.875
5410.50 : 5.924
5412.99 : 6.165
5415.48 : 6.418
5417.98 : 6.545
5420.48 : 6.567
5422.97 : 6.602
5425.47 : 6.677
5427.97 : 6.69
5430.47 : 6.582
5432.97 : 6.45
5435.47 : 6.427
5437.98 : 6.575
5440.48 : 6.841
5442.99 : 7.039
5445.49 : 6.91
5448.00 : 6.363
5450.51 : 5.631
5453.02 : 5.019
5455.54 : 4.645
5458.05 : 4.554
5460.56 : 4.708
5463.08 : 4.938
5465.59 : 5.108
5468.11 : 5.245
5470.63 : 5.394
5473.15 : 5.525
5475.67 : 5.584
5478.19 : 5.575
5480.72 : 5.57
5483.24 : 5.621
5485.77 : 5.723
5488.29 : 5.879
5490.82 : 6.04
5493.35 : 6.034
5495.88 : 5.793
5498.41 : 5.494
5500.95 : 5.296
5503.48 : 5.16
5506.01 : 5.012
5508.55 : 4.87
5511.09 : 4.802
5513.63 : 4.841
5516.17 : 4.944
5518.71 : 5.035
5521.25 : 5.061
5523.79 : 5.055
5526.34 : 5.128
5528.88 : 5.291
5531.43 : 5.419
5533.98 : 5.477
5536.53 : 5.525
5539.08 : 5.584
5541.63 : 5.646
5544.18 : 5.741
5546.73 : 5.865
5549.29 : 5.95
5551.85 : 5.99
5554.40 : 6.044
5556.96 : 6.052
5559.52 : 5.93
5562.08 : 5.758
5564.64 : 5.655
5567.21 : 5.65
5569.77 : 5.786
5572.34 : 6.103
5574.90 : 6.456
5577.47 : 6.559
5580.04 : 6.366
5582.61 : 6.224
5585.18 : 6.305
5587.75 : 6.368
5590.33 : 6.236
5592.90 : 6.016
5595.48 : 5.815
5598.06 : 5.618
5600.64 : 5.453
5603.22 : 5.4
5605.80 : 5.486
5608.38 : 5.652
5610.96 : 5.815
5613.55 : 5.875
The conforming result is 0.148 mag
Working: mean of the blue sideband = 6.3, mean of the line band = 5.34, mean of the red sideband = 5.96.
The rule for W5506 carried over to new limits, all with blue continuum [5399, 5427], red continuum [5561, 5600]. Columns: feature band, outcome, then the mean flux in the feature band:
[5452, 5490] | 0.18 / 5.28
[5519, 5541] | 0.15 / 5.31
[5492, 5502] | 0.10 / 5.66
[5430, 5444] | -0.06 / 6.65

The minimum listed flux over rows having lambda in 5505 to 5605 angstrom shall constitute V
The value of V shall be 4.802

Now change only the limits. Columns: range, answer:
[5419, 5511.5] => 4.554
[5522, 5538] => 5.055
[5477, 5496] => 5.57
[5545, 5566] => 5.655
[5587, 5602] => 5.453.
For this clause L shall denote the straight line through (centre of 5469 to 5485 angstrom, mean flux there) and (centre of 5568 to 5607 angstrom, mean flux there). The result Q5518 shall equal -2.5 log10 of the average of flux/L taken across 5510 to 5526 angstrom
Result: 0.15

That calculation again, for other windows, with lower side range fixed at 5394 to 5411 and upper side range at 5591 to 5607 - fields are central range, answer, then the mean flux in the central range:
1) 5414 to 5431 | -0.077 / 6.58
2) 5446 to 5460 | 0.142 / 5.3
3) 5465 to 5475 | 0.125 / 5.35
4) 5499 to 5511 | 0.164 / 5.08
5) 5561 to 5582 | -0.060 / 6.05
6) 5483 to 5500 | 0.027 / 5.8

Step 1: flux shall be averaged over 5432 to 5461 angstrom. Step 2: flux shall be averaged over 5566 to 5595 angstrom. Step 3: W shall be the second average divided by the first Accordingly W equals 1.04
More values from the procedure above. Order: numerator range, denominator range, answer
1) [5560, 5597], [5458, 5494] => 1.12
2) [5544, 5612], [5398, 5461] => 0.96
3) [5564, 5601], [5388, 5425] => 0.96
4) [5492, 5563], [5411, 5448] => 0.83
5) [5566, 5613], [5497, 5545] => 1.14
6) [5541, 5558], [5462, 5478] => 1.11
